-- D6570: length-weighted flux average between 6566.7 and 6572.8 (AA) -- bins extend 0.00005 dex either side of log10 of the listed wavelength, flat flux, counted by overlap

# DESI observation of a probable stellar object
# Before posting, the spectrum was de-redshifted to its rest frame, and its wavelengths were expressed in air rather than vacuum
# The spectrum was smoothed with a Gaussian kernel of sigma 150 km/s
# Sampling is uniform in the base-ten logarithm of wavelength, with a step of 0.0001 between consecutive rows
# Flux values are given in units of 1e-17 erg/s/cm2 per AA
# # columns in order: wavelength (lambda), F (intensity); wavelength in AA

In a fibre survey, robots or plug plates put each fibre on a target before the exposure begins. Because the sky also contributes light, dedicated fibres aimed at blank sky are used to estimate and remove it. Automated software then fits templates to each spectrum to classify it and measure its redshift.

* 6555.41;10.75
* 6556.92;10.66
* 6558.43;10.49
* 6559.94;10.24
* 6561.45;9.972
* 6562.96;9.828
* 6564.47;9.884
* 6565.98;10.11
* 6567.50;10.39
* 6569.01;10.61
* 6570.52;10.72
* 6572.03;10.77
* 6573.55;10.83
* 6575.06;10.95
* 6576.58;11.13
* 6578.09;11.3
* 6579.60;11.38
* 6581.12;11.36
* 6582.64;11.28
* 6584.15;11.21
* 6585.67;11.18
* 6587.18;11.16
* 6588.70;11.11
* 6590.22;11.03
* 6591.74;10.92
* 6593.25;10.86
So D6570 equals 10.6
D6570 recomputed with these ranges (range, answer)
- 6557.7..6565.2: 10.1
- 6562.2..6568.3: 10.1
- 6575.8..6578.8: 11.2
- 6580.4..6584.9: 11.3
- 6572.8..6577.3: 11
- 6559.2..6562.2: 10.1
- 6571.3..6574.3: 10.8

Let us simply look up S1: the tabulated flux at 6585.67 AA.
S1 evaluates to 11.18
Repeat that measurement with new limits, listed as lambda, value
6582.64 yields 11.28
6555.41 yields 10.75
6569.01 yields 10.61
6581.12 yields 11.36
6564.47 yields 9.884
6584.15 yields 11.21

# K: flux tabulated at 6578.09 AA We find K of 11.3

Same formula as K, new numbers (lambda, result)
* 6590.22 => 11.03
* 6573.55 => 10.83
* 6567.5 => 10.39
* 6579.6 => 11.38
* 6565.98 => 10.11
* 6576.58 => 11.13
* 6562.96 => 9.828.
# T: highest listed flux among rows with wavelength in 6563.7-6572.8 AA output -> 10.77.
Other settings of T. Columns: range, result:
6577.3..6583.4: 11.38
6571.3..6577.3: 11.13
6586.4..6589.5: 11.16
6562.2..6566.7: 10.11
